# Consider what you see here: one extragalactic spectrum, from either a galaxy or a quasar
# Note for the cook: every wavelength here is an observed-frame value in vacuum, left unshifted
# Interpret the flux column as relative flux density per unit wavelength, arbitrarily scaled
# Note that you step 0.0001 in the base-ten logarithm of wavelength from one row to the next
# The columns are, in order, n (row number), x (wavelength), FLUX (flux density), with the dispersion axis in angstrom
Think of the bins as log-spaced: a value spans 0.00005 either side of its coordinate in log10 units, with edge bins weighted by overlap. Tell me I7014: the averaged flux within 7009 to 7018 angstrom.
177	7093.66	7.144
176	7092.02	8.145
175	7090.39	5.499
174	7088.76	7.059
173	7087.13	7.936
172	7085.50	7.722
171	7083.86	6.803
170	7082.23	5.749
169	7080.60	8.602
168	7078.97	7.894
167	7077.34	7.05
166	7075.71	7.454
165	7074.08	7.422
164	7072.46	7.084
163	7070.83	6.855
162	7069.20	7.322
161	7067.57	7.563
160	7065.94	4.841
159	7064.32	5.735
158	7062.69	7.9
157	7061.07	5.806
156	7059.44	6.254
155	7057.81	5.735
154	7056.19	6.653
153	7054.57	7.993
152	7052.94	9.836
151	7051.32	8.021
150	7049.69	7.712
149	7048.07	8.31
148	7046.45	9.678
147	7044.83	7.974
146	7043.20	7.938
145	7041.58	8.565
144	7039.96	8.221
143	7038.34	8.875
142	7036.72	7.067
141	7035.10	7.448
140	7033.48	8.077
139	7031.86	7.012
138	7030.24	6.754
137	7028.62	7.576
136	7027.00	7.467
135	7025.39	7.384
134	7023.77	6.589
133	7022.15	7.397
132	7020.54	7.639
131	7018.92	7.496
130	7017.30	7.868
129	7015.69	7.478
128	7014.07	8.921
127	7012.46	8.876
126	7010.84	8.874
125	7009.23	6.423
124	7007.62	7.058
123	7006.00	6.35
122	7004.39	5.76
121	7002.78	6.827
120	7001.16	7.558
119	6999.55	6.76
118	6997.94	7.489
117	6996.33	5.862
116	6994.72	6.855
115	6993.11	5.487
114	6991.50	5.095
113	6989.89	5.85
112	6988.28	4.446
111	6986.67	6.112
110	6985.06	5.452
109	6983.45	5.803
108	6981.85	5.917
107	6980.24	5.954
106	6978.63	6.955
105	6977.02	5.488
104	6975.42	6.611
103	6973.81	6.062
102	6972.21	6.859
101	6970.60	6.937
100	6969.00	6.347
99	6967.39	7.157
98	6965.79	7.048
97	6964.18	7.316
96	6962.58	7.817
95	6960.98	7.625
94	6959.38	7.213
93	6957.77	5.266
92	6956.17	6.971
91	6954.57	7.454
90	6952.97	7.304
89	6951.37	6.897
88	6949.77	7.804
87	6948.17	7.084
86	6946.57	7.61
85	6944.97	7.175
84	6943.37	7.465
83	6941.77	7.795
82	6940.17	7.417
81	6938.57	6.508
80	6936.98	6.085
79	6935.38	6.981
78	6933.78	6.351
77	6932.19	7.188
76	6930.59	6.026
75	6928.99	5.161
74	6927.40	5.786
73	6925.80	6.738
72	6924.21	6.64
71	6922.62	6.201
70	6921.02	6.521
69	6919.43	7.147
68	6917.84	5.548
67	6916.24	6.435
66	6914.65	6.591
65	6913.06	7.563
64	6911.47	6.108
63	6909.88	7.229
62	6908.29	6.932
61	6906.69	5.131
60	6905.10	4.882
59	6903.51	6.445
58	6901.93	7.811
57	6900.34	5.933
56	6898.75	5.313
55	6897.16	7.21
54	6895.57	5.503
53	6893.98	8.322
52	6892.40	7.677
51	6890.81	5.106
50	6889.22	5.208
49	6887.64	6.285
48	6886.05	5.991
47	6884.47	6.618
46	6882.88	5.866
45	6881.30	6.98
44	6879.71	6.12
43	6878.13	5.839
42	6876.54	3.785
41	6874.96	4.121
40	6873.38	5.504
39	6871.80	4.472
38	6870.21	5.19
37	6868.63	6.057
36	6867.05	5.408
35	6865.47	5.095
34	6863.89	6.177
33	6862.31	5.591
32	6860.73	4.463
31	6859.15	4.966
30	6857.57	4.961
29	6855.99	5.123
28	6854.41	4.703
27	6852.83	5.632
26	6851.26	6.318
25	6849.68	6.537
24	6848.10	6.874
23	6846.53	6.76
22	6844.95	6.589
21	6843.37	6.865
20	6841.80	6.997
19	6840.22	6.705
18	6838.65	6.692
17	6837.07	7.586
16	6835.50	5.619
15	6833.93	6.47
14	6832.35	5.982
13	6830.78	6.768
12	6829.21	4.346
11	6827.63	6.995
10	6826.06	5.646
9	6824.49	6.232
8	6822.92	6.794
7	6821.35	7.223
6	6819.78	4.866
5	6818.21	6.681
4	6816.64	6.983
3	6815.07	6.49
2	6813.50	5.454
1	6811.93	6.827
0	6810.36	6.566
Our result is 8.19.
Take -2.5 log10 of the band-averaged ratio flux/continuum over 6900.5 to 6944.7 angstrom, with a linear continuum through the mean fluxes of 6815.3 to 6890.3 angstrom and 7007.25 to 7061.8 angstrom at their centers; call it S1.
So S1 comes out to 0.01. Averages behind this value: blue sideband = 5.93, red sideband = 7.68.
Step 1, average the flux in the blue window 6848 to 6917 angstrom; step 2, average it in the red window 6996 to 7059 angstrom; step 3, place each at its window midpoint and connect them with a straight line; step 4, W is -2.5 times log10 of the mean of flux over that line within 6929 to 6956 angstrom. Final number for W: -0.07 mag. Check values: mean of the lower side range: 5.9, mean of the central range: 7.01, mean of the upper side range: 7.58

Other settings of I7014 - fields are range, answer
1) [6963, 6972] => 6.99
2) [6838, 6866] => 5.95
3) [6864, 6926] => 6.09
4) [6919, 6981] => 6.79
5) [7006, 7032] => 7.53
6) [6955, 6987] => 6.56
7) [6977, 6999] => 5.94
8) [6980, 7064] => 7.16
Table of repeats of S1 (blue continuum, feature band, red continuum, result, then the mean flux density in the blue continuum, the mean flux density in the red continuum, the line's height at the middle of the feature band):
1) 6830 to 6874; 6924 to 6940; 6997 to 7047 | 0.055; 5.93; 7.58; 6.71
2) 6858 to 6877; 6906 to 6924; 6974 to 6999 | -0.194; 5.09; 5.97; 5.44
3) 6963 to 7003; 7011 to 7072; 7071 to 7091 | -0.107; 6.34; 7.2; 6.85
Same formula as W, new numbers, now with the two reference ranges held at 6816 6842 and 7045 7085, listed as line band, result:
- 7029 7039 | -0.053 mag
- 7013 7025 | -0.081 mag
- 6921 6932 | 0.095 mag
